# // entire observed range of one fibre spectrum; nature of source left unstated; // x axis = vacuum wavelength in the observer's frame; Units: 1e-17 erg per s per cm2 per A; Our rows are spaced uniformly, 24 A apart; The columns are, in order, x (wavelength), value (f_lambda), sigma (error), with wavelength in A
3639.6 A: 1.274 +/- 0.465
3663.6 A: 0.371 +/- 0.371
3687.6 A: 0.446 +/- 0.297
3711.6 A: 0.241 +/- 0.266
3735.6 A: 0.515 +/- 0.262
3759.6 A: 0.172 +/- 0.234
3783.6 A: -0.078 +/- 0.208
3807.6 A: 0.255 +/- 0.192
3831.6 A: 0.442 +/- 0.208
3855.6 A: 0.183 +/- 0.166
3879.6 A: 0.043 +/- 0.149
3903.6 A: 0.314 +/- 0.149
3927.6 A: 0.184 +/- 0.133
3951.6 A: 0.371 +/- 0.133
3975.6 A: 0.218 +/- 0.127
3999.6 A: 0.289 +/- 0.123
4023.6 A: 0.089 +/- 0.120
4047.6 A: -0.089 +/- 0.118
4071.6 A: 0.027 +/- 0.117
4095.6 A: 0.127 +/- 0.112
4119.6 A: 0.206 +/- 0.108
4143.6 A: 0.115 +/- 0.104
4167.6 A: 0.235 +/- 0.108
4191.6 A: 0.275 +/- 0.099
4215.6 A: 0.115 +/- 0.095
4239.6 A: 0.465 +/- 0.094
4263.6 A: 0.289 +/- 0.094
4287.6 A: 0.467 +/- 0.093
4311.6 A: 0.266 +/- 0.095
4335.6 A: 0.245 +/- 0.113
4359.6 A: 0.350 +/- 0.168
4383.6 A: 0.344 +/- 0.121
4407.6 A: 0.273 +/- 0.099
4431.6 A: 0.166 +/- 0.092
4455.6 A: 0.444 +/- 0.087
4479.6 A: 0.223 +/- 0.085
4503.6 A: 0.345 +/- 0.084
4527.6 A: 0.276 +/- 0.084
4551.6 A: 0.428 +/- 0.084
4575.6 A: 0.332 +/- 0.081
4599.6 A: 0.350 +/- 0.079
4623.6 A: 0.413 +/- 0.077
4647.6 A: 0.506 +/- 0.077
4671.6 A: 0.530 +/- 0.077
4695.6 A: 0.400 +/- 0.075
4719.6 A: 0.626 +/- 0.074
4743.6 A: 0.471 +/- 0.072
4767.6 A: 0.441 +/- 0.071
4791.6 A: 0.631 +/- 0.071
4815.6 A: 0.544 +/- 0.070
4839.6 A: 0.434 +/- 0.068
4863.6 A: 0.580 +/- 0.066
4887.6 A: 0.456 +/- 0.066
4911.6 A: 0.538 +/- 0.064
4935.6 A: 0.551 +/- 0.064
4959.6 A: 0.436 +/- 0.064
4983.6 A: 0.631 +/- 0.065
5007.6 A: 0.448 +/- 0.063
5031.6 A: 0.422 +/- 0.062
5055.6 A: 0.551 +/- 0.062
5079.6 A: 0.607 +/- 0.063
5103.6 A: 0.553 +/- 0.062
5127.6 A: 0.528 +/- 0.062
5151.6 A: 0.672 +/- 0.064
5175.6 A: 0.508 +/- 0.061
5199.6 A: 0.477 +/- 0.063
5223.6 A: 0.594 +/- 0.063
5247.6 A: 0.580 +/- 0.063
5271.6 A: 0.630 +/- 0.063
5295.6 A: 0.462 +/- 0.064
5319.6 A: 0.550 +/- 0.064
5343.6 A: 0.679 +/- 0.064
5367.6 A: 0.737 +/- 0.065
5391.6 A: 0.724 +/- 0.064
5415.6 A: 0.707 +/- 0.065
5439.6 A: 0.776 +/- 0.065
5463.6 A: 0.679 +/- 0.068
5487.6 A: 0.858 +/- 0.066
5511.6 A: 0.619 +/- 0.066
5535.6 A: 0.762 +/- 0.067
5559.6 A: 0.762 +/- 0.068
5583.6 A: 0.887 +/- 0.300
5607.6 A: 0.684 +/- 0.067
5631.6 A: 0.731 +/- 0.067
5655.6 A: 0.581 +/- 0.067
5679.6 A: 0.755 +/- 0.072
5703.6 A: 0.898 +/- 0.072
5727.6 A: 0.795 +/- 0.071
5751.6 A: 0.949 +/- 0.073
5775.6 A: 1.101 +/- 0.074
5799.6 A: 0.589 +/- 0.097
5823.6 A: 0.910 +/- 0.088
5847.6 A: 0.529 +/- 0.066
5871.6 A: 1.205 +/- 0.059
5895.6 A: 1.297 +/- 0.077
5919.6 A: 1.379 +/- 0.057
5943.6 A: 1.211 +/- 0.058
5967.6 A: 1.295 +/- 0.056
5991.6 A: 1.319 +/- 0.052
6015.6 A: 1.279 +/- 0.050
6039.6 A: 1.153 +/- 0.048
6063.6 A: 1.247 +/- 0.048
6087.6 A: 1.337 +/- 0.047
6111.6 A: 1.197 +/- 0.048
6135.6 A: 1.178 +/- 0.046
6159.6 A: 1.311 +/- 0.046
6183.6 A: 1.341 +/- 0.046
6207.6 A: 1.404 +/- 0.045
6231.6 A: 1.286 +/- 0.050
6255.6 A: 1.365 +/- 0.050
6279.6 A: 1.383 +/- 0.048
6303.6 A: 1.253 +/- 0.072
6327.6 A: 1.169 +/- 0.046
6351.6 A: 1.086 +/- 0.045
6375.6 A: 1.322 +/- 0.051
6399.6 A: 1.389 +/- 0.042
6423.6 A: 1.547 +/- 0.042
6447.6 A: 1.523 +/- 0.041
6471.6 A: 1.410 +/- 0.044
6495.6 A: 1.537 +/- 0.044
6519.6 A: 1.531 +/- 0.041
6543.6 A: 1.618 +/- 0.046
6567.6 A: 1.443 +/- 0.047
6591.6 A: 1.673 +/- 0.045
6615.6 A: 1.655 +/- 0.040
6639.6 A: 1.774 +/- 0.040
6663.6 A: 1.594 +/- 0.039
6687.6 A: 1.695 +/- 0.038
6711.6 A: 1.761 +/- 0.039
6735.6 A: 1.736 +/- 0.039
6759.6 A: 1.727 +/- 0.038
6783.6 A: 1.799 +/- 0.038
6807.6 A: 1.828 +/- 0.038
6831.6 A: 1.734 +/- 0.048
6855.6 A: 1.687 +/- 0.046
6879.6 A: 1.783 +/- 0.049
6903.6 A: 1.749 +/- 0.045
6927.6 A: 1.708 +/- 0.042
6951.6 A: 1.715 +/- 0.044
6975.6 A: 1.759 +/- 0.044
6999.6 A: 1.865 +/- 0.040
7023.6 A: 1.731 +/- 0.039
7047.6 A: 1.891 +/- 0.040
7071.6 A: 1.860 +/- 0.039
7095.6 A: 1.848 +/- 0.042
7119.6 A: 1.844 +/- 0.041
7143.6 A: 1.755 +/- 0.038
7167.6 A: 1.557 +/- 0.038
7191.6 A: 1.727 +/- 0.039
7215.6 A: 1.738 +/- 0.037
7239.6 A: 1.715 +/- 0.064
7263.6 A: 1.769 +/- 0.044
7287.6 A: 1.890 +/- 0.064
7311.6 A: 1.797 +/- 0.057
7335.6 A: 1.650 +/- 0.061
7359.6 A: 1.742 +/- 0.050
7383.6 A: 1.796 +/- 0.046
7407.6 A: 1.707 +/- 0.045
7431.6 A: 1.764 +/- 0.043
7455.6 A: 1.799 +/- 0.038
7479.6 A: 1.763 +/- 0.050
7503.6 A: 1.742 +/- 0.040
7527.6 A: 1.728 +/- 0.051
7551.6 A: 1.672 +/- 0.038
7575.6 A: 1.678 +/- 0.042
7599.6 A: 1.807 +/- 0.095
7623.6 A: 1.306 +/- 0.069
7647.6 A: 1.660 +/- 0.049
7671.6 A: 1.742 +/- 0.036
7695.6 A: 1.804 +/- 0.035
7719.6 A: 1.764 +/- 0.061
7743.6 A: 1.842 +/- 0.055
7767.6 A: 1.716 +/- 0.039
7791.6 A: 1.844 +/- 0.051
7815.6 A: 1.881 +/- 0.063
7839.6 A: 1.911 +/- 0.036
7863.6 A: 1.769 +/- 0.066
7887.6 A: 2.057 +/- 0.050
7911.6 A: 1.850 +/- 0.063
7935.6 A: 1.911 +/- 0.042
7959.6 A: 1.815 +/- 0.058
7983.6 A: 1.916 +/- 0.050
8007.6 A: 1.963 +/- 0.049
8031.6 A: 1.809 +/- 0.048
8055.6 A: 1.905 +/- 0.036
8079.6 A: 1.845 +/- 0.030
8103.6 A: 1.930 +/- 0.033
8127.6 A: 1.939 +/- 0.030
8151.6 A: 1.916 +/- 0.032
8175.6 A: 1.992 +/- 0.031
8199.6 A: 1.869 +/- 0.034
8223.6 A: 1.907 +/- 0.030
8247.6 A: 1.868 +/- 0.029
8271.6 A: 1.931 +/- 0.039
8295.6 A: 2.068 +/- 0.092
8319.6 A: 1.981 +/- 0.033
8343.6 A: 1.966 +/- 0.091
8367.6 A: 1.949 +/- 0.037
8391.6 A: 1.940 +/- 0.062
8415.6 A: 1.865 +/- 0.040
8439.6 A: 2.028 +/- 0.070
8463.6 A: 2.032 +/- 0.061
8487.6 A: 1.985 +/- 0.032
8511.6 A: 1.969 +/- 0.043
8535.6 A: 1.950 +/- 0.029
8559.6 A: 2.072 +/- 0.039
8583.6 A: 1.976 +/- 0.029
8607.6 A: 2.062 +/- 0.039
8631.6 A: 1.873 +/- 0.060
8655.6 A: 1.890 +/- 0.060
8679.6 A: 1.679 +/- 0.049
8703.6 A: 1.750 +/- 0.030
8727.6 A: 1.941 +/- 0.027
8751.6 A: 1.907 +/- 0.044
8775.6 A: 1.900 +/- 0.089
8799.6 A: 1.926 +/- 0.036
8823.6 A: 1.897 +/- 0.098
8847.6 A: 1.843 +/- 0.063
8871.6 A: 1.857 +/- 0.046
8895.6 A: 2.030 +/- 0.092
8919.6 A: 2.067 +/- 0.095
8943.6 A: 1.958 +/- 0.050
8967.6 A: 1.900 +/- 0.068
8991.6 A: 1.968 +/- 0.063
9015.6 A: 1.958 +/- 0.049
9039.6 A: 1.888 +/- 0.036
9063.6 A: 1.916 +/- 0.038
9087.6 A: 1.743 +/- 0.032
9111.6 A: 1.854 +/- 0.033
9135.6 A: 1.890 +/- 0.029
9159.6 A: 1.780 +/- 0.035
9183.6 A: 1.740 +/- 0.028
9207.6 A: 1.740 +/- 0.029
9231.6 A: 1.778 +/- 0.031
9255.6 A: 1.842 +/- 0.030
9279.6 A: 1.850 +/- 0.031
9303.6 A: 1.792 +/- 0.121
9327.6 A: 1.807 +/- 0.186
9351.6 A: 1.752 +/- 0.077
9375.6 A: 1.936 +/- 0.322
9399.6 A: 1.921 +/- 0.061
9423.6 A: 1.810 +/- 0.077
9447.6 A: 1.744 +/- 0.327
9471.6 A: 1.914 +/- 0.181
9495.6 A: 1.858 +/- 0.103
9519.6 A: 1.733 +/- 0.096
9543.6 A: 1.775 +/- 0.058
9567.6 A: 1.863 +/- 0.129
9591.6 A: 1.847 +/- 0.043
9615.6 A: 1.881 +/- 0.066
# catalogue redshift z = 0.474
